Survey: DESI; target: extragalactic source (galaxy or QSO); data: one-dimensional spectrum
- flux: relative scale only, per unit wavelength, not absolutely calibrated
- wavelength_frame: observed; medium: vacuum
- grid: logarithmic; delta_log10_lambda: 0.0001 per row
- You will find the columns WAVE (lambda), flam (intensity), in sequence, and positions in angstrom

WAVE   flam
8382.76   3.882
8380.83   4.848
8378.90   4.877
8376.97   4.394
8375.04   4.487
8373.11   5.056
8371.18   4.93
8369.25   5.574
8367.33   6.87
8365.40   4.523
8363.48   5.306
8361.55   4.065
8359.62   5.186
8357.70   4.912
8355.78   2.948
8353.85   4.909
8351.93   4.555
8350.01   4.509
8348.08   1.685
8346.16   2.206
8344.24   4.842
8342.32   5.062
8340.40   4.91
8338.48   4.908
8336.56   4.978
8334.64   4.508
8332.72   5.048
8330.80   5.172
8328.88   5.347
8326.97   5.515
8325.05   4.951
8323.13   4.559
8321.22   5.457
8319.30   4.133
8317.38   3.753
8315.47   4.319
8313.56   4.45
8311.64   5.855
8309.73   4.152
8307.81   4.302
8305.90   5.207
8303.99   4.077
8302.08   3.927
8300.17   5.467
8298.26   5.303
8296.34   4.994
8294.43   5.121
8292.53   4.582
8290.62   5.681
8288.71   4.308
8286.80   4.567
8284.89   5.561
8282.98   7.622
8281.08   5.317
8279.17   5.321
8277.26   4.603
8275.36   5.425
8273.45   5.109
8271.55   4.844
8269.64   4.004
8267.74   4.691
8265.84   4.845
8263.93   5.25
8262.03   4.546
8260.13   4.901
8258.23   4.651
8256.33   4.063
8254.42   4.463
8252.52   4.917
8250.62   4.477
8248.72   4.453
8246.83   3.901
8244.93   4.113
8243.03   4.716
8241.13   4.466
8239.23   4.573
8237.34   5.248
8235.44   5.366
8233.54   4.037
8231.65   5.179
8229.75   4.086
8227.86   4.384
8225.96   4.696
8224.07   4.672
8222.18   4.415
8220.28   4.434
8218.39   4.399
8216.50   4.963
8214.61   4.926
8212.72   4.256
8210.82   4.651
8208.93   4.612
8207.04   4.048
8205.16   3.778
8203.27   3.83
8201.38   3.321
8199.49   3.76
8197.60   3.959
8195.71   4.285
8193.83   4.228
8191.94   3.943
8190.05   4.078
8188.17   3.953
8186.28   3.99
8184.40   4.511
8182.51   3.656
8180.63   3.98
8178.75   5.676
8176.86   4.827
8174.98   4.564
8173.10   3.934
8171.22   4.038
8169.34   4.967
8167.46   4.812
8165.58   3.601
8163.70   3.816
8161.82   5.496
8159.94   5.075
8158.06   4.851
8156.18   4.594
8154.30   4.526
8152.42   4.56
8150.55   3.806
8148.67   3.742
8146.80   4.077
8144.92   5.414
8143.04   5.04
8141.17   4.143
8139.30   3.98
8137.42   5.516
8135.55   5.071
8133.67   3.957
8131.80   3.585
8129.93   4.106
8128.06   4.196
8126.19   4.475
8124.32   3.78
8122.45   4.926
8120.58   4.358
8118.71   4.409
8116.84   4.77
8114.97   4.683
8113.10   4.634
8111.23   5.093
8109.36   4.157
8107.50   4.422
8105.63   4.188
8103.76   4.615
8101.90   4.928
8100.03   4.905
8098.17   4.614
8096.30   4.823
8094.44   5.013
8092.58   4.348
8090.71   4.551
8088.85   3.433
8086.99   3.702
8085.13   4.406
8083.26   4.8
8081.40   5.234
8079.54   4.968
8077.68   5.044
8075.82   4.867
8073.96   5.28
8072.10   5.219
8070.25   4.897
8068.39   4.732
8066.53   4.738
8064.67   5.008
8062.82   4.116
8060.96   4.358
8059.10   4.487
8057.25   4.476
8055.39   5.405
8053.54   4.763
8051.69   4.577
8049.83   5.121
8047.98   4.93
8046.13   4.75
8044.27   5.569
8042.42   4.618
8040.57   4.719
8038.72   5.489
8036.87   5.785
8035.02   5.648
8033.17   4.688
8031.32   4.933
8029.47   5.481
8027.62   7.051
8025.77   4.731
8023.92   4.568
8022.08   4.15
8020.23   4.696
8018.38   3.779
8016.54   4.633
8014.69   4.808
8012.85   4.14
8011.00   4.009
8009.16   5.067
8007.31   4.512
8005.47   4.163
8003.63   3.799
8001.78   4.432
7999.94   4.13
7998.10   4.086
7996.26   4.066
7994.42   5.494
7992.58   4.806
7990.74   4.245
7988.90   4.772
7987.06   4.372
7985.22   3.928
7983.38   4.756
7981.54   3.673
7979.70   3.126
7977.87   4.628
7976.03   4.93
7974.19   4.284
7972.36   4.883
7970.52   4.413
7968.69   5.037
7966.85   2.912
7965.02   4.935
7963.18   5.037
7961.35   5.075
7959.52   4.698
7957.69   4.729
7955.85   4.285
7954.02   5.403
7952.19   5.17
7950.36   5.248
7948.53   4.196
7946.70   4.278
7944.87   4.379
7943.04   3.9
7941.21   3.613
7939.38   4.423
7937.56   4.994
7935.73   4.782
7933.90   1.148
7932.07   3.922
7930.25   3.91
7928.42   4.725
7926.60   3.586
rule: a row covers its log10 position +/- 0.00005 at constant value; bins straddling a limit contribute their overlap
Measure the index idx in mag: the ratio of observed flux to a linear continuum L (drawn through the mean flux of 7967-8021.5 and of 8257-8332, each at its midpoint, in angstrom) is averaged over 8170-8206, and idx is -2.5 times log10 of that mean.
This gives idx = 0.15 mag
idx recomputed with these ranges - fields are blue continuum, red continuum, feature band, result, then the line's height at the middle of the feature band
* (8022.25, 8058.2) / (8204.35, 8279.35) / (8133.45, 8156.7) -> 0.08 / 4.84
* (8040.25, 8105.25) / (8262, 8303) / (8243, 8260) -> 0.14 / 5.01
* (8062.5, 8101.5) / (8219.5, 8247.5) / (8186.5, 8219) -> 0.10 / 4.59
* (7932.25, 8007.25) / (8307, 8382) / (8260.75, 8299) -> -0.10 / 4.62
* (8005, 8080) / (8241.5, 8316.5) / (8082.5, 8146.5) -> 0.08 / 4.85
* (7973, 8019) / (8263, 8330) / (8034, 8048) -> -0.17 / 4.44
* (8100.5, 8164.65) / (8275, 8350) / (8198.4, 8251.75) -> 0.06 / 4.65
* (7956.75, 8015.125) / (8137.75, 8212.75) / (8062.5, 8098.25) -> -0.08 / 4.38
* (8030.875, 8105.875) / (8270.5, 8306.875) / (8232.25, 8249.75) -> 0.11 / 5.04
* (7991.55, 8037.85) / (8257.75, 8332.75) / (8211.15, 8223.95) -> 0.07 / 4.86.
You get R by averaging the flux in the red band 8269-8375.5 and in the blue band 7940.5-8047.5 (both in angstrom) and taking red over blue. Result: 1.04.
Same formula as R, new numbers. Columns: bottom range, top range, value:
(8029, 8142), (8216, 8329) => 1.02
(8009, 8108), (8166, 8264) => 0.92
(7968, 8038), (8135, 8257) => 0.96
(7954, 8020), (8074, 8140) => 1.02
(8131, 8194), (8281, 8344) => 1.12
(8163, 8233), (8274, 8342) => 1.15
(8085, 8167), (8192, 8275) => 1.00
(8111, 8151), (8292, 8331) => 1.08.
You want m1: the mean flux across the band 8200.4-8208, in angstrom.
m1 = 3.75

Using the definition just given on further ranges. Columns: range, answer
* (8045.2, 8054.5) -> 4.83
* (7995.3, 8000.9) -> 4.11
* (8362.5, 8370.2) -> 5.57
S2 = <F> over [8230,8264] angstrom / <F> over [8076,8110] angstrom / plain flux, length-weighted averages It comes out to 1.01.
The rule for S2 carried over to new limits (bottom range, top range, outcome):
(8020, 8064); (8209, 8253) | 0.92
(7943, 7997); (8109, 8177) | 0.99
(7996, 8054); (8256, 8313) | 1.04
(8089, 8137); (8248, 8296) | 1.10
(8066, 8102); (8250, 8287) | 1.05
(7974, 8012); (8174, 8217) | 0.98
